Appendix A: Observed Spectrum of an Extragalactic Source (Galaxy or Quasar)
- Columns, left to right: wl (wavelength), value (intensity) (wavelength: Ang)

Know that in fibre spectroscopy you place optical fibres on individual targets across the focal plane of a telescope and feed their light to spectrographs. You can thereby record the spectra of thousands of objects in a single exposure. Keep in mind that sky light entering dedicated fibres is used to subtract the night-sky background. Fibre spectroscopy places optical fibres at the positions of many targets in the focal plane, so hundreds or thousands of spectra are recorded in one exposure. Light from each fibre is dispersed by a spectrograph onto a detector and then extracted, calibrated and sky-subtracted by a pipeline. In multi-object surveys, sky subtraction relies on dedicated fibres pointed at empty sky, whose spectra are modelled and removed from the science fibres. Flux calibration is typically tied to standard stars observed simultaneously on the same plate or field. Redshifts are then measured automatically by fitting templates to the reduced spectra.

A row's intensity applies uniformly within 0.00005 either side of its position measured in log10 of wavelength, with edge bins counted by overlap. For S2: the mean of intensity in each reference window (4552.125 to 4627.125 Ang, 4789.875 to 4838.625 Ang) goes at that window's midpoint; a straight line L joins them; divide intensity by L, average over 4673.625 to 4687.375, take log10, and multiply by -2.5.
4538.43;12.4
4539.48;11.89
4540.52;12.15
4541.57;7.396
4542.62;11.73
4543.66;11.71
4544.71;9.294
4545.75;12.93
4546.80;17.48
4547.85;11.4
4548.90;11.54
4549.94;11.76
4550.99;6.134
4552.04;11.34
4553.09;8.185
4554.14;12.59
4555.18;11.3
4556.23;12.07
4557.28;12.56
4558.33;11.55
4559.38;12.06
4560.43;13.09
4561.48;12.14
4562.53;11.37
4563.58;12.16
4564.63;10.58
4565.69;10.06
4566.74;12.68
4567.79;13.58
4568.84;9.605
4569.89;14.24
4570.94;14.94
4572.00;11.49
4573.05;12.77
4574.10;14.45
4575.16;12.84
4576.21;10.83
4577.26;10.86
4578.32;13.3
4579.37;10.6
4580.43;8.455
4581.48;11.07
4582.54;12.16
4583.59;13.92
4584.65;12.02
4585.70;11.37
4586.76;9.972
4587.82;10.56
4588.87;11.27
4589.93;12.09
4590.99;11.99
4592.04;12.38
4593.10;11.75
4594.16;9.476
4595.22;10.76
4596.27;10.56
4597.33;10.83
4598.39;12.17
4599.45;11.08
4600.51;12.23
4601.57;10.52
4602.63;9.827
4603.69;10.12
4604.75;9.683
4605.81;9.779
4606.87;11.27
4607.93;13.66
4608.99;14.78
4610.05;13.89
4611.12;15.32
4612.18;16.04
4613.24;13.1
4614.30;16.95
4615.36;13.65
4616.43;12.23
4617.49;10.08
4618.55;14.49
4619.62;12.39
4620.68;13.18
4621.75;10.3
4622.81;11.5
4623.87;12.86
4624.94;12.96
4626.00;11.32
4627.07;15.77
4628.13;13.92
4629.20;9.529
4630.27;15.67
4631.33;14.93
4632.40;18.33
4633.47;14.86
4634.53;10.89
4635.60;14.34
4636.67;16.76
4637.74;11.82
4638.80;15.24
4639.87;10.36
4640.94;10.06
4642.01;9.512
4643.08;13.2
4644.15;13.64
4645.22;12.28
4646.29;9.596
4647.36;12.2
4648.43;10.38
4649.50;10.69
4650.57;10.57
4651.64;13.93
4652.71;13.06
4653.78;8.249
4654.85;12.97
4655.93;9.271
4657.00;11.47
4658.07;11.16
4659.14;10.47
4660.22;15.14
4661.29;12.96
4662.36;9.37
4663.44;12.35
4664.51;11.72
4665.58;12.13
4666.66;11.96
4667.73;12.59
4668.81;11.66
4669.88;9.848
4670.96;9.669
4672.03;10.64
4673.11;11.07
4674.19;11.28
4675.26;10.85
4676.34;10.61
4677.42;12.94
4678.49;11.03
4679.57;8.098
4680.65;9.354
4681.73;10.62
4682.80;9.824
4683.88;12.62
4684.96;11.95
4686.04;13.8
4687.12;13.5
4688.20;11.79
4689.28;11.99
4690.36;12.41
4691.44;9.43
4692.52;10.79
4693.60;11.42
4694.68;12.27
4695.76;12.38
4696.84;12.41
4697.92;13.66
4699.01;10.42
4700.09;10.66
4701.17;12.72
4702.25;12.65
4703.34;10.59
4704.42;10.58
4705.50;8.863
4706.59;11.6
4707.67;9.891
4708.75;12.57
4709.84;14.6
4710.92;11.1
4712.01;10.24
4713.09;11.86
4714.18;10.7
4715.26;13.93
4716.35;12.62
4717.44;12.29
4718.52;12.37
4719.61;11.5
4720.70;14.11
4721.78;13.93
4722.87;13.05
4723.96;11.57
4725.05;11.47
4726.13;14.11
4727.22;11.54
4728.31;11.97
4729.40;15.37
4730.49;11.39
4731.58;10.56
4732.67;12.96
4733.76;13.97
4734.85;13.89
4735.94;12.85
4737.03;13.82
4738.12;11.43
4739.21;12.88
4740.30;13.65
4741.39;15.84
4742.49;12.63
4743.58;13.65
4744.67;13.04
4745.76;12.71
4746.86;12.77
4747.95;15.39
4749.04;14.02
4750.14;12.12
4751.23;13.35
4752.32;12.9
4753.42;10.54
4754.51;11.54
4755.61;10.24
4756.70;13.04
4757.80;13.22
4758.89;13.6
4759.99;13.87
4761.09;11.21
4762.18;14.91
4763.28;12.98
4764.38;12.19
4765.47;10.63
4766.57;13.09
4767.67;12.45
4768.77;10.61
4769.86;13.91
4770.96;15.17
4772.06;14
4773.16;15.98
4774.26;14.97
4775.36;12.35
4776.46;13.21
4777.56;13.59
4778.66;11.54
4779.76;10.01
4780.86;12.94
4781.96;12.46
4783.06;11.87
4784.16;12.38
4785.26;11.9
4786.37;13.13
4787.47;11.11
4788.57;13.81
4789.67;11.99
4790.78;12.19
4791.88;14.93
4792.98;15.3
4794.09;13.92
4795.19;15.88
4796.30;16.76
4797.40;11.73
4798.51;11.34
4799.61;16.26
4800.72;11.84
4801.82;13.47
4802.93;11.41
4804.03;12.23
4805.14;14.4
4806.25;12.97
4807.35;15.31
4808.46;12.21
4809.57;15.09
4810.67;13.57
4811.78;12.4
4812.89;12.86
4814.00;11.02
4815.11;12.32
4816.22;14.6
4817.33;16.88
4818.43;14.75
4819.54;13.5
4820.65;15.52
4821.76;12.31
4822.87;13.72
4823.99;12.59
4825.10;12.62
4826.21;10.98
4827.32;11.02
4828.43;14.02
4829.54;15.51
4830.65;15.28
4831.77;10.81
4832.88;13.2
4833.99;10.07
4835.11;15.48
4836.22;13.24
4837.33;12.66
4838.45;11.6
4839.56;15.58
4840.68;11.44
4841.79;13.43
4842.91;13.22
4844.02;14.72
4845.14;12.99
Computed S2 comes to 0.123 mag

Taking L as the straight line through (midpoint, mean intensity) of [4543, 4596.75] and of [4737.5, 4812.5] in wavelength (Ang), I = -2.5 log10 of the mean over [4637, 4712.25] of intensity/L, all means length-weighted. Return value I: 0.08 mag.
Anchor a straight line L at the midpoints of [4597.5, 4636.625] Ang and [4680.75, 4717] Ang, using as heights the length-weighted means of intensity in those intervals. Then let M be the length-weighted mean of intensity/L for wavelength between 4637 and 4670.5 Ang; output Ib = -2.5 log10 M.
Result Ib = 0.065 mag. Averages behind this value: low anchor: 12.9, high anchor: 11.7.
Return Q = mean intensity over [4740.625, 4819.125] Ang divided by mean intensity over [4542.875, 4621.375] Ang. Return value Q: 1.10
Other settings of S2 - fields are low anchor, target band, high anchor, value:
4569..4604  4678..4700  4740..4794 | 0.082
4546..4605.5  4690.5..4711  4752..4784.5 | 0.071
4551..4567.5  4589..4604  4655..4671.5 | 0.030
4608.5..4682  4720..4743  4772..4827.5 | -0.015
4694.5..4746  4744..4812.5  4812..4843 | -0.019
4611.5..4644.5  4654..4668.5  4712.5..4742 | 0.119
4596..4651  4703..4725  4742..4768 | 0.070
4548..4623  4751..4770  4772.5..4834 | 0.047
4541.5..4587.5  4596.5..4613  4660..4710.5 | -0.039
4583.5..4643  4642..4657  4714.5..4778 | 0.101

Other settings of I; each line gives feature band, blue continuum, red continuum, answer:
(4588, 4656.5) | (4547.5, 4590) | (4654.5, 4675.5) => -0.07 mag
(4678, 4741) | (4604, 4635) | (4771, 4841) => 0.11 mag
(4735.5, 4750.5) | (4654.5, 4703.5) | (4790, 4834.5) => -0.08 mag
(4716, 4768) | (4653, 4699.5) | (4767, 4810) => -0.03 mag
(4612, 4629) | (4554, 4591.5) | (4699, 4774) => -0.08 mag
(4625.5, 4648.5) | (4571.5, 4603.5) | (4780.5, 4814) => -0.10 mag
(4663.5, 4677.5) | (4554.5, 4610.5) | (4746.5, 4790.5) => 0.09 mag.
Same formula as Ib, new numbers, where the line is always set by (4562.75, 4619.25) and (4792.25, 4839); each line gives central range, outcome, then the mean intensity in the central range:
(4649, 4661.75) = 0.07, 11.7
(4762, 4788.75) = 0.03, 12.8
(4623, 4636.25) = -0.13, 13.7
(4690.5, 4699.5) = 0.09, 11.6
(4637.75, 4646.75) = 0.05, 11.8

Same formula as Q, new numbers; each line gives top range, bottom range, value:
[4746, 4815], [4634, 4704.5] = 1.12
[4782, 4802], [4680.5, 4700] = 1.13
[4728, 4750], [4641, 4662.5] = 1.15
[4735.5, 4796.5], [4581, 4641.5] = 1.05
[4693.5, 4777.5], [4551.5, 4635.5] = 1.03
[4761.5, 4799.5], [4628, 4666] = 1.07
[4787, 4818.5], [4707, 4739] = 1.08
